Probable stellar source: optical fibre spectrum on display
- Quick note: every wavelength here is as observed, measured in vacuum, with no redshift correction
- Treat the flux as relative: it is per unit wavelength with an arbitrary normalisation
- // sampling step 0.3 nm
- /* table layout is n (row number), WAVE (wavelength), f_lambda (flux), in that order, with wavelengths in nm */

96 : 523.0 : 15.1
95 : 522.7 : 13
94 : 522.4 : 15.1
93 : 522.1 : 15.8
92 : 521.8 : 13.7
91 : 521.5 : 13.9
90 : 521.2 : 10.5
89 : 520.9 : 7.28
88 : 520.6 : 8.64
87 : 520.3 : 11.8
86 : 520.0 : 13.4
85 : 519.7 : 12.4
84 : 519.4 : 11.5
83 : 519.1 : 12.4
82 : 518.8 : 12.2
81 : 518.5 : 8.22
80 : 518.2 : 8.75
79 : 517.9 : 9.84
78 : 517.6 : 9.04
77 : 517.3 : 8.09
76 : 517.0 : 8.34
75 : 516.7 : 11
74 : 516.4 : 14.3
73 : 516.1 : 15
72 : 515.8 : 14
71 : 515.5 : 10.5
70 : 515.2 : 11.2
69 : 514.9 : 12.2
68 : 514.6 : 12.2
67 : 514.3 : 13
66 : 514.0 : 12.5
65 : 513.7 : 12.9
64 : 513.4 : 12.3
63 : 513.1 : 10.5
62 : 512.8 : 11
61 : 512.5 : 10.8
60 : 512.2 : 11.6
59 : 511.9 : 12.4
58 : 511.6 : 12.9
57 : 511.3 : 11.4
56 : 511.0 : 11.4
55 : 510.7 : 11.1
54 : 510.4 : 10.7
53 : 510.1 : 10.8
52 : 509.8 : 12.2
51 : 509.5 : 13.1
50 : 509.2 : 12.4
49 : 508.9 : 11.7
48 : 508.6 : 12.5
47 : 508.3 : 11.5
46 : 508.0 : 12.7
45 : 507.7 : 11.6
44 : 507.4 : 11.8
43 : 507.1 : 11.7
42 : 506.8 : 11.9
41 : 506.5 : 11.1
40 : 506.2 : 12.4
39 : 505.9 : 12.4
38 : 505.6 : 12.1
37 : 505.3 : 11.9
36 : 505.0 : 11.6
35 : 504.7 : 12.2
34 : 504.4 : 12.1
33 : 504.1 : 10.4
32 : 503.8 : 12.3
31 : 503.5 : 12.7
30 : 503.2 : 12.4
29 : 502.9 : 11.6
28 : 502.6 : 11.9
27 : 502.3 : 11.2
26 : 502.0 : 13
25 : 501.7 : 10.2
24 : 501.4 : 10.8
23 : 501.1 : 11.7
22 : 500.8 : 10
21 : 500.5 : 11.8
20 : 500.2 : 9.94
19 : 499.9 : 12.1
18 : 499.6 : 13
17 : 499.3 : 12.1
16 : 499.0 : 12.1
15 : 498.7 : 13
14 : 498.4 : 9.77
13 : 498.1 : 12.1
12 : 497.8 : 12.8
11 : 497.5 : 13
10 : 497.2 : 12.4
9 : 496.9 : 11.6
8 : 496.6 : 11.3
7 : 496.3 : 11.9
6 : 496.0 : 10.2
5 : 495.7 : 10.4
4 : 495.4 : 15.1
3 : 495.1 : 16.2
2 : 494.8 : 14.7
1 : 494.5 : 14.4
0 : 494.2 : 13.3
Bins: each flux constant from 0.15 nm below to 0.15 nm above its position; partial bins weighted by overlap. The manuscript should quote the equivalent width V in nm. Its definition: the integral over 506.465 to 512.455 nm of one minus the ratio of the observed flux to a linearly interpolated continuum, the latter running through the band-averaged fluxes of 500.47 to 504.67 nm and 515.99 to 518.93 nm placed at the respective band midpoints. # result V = -0.42 nm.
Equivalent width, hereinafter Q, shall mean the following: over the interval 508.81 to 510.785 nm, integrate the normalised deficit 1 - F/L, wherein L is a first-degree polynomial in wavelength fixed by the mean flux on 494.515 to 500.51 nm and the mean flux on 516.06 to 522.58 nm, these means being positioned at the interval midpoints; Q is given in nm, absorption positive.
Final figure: 0.01 nm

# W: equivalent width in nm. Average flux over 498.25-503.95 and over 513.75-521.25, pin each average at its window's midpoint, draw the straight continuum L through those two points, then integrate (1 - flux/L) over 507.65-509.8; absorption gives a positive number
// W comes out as -0.15 nm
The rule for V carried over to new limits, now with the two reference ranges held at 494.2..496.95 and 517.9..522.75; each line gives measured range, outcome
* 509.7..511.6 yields 0.13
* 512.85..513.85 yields 0.02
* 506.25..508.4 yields 0.10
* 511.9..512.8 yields 0.05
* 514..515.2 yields -0.03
